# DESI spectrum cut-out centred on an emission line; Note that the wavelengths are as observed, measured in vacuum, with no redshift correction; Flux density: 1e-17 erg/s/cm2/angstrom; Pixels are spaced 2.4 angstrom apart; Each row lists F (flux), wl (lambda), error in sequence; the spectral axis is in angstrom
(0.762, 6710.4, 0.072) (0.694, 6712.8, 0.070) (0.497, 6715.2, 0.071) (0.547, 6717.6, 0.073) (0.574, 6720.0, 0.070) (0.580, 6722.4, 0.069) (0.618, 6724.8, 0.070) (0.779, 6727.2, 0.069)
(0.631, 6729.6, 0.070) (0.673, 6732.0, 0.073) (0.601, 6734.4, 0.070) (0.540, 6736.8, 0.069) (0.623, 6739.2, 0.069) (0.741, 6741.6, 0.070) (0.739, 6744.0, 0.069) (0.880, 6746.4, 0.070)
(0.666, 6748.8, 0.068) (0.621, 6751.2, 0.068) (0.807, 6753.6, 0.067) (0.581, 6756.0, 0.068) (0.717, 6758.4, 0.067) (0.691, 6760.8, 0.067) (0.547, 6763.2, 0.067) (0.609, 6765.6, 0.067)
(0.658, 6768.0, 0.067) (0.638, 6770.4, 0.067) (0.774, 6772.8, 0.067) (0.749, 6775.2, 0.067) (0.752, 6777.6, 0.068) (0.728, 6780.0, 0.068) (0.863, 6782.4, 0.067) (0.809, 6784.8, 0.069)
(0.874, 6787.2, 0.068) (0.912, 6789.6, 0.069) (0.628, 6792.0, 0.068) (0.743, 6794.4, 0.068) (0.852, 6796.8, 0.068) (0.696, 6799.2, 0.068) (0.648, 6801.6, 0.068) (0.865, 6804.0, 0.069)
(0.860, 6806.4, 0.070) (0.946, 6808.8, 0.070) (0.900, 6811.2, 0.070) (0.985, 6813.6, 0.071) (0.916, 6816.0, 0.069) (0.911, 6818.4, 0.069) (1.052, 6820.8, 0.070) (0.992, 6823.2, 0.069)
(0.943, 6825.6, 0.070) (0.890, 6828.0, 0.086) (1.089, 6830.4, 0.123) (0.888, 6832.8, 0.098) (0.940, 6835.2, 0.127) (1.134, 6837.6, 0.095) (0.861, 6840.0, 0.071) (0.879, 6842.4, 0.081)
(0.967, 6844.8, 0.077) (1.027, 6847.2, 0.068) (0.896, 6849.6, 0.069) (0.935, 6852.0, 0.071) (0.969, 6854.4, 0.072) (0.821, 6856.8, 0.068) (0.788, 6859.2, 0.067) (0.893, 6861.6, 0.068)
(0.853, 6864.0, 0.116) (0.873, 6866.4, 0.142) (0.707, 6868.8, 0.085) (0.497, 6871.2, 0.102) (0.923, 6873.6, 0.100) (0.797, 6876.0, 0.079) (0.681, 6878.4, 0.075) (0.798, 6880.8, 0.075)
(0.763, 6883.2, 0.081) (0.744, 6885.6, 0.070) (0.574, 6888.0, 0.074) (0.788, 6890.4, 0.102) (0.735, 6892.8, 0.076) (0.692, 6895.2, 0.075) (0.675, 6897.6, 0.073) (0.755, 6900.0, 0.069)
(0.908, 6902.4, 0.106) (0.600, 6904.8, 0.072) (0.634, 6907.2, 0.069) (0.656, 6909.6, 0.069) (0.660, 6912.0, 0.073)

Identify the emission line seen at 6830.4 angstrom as Mg II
